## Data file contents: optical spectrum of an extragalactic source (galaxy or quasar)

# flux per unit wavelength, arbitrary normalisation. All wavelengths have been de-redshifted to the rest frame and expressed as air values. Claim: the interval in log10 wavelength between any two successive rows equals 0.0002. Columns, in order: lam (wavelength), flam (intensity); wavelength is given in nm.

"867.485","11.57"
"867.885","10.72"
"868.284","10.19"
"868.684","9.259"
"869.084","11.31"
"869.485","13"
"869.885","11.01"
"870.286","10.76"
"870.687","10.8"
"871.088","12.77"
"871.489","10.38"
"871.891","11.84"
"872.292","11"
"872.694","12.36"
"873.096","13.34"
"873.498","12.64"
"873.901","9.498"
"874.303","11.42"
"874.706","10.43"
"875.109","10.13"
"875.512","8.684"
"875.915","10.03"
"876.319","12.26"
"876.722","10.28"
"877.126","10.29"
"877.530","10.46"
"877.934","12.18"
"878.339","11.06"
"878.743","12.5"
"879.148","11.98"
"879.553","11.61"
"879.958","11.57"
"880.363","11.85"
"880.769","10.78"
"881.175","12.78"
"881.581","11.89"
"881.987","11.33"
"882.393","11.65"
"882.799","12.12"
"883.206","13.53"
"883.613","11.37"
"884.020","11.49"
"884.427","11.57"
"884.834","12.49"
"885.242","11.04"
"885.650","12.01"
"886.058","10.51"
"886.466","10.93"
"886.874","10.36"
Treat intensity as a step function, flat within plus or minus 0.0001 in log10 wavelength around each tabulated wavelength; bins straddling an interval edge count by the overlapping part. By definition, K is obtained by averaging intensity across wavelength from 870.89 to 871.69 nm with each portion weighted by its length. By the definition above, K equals 11.6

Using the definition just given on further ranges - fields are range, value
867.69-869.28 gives 10.4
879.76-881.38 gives 11.7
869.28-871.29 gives 11.7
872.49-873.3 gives 12.8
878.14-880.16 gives 11.7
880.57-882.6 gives 11.7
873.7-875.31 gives 10.4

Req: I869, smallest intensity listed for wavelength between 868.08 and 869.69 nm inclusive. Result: 9.259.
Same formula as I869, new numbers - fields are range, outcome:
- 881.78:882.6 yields 11.33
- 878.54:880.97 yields 10.78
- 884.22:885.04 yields 11.57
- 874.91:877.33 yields 8.684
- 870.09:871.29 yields 10.76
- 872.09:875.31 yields 9.498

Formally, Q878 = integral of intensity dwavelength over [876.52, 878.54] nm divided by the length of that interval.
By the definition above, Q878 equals 10.9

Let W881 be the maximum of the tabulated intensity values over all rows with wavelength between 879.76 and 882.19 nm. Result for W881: 12.78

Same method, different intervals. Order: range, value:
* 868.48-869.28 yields 11.31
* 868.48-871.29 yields 13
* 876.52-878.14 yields 12.18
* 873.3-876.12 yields 12.64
